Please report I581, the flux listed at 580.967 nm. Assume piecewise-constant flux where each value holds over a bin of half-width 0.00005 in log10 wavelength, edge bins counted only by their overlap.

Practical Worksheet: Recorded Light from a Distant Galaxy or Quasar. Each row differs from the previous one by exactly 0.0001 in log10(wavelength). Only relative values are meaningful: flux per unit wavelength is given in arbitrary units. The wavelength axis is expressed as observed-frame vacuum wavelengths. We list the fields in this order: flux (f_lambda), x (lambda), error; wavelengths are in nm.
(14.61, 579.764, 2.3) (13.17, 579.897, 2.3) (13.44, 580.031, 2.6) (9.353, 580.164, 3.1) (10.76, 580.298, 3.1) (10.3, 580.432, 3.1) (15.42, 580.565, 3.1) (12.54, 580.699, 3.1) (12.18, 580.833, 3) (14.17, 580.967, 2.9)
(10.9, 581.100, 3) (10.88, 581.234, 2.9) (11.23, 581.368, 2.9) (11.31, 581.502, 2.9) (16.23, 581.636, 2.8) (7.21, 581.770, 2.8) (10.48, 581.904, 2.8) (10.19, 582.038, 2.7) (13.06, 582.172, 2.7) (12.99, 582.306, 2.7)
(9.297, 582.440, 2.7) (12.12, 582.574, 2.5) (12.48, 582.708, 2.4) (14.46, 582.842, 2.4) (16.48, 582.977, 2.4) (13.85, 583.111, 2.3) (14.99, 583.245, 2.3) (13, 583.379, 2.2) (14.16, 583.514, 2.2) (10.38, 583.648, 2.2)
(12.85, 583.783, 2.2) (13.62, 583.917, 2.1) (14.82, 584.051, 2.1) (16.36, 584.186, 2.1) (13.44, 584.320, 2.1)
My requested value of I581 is 14.17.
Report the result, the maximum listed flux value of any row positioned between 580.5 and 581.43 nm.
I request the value 15.42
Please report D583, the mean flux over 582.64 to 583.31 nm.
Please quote 14.4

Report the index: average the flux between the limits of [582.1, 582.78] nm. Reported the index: 12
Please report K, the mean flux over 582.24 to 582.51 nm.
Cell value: 11.2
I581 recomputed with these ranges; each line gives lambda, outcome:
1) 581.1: 10.9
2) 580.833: 12.18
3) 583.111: 13.85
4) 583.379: 13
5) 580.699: 12.54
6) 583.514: 14.16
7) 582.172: 13.06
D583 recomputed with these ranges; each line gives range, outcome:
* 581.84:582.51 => 11.2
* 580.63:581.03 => 12.9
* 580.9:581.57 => 11.7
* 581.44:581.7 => 13.8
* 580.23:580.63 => 12.1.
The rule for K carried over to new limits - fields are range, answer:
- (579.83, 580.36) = 11.7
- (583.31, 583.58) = 13.6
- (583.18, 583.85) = 13.1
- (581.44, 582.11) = 11.1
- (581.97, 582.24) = 11.6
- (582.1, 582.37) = 13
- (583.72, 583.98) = 13.3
